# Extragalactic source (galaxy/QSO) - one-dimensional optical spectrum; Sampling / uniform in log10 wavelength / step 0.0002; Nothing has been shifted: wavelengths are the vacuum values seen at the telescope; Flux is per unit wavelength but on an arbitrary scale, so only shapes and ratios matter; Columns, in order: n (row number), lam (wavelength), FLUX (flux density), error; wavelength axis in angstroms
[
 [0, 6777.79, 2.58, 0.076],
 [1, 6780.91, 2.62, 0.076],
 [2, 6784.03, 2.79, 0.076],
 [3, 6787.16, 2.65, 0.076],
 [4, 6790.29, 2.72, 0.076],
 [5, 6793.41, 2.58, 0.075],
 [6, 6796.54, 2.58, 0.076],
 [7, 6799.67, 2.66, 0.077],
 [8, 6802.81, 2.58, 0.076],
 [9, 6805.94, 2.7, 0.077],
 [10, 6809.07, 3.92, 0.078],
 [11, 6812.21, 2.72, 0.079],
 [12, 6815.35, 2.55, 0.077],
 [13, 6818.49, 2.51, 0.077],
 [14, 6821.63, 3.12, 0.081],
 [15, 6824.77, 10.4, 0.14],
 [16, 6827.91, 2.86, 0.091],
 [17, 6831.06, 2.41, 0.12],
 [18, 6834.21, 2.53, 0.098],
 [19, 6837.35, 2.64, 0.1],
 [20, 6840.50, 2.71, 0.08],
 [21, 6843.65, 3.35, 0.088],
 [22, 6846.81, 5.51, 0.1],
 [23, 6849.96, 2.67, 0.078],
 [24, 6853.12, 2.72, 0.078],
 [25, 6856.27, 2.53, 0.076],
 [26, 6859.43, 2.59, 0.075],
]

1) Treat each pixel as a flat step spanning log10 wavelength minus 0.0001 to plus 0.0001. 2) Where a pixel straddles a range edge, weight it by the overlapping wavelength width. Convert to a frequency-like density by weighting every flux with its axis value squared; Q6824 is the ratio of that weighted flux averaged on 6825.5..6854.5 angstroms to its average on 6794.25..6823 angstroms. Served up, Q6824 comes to 1.17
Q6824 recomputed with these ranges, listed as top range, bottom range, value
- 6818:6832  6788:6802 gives 1.72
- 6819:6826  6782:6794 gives 2.23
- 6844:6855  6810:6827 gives 0.86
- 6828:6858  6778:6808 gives 1.14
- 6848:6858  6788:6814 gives 1.00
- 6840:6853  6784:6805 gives 1.36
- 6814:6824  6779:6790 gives 1.26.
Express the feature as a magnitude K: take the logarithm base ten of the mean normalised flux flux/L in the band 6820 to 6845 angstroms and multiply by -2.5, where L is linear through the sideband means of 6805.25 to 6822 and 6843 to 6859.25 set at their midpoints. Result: -0.21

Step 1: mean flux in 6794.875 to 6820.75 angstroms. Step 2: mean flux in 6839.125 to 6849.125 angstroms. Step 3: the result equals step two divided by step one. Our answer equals 1.4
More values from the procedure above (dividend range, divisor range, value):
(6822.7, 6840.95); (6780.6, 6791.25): 1.47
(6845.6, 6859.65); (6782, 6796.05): 1.20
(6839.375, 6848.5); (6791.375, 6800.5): 1.49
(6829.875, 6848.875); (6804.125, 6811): 0.98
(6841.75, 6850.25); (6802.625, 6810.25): 1.28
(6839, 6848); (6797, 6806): 1.44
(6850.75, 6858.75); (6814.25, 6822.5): 0.97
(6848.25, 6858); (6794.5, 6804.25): 1.03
